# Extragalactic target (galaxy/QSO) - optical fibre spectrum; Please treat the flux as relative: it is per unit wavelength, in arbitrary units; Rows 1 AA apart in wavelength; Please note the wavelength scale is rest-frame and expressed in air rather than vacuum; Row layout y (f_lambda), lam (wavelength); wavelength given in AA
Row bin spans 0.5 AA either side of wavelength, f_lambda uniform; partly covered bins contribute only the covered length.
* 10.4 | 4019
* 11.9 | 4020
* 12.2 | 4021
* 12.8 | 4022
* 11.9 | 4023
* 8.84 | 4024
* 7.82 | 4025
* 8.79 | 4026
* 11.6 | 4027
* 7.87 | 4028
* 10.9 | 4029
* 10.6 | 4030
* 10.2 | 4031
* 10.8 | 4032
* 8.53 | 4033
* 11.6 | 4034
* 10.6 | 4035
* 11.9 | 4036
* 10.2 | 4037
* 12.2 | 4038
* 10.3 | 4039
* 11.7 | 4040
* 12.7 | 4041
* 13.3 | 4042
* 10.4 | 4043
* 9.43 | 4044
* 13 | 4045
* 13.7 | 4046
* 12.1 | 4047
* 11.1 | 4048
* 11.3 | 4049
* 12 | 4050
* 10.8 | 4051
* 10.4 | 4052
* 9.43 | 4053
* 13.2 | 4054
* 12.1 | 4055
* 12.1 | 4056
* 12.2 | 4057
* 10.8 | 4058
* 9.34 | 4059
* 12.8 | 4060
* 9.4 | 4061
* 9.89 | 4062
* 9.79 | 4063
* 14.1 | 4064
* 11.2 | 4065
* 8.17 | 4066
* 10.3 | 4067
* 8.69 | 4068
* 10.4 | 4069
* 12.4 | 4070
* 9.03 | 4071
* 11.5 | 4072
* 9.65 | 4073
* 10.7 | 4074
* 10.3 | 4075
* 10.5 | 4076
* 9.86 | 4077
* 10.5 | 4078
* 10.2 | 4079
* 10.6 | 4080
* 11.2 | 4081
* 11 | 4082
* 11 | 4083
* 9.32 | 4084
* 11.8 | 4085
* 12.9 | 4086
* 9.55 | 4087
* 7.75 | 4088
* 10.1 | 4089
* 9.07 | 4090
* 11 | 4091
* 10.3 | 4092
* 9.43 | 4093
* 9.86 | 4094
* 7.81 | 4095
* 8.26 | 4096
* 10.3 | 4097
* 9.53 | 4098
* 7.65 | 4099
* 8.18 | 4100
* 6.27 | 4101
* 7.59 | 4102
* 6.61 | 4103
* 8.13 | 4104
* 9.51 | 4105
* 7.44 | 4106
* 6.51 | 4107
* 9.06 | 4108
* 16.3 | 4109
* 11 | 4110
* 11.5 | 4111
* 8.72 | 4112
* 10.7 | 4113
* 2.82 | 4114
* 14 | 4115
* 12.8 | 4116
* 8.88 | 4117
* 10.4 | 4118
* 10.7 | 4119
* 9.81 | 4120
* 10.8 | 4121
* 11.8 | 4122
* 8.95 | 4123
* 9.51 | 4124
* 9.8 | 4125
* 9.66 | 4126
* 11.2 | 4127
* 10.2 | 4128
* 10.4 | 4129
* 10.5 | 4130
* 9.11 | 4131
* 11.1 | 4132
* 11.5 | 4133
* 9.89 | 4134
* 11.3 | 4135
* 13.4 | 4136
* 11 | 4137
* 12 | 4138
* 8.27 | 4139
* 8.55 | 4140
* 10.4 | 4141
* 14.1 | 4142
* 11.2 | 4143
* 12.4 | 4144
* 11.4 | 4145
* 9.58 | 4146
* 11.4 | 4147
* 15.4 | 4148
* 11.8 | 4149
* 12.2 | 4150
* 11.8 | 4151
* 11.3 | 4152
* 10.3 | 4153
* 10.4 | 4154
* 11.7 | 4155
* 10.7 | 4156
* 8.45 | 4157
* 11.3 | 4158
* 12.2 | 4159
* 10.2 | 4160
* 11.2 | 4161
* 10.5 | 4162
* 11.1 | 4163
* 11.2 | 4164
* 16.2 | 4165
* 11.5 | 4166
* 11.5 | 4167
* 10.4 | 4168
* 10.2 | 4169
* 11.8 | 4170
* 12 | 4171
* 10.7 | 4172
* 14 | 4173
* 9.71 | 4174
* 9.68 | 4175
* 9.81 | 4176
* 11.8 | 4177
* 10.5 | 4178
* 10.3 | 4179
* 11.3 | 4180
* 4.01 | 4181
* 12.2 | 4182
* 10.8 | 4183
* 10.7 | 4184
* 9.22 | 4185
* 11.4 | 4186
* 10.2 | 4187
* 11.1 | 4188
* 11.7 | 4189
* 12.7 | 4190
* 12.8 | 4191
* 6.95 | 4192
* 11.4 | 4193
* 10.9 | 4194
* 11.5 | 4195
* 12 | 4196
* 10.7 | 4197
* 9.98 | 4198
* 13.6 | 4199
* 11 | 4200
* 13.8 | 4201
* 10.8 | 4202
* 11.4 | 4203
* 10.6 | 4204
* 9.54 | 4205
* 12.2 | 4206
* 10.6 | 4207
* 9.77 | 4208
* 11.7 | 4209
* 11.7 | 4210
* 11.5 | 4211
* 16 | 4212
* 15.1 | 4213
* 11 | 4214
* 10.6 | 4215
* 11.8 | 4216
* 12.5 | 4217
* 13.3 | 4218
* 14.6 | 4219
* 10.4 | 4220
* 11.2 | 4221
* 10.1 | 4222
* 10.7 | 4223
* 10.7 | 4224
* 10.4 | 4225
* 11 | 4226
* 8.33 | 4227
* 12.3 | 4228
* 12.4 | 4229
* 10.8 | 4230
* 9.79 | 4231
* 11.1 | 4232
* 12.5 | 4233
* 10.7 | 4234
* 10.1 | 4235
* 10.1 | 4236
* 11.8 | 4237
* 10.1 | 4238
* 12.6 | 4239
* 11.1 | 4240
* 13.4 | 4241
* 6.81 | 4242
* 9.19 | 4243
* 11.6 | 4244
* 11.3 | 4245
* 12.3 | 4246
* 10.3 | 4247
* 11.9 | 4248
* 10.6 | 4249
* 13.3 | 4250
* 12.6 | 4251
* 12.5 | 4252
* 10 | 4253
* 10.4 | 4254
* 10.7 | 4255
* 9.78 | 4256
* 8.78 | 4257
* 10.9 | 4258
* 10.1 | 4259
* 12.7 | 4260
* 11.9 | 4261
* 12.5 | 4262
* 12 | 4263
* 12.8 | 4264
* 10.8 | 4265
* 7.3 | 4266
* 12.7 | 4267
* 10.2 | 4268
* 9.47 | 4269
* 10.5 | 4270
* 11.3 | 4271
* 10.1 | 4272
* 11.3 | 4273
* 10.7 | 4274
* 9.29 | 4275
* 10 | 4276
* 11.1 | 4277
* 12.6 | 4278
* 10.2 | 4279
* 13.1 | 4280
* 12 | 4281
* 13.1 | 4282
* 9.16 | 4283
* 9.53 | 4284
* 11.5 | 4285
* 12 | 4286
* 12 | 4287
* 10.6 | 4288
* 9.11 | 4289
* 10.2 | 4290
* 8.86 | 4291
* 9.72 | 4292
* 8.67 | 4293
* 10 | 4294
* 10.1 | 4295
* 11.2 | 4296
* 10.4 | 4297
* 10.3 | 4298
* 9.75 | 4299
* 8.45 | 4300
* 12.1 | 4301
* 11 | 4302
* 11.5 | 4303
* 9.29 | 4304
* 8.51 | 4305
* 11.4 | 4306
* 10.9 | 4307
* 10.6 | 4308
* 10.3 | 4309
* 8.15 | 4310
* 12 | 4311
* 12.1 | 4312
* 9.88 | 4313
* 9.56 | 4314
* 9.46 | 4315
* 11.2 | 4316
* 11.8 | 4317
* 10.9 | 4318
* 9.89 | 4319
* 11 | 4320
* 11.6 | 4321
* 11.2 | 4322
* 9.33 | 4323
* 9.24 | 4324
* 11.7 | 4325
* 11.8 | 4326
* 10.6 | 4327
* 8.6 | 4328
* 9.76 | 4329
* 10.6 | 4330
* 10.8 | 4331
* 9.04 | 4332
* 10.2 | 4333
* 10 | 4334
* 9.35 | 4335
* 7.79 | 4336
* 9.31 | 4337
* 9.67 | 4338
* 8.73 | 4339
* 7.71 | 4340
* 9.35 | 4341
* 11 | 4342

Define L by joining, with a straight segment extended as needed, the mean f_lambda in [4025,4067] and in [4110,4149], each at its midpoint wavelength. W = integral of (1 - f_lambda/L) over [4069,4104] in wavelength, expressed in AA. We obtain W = 3.6 AA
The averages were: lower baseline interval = 11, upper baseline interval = 10.7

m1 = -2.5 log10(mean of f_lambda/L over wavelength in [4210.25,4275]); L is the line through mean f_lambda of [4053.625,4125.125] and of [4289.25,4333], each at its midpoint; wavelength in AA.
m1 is -0.10 mag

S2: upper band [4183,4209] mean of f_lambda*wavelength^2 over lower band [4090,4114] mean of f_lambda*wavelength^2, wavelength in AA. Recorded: 1.28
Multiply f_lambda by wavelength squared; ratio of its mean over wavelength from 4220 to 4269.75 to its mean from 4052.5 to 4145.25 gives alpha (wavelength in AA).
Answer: 1.1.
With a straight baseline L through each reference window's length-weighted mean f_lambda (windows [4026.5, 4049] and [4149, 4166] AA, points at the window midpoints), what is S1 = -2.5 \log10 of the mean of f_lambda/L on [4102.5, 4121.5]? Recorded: 0.15 mag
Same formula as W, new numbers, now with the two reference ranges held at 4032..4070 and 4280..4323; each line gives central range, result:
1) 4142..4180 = -1.6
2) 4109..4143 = 1.2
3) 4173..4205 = -0.1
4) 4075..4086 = 0.4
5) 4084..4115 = 4.9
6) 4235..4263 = -1.2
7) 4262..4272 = -0.2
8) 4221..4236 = -0.1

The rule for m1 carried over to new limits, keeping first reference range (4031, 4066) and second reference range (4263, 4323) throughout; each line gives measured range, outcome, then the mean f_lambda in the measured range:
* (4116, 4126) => 0.09 mag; 10.2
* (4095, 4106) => 0.34 mag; 8.15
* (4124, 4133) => 0.08 mag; 10.3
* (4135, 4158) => -0.03 mag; 11.3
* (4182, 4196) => -0.01 mag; 11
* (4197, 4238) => -0.06 mag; 11.4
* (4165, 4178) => -0.03 mag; 11.3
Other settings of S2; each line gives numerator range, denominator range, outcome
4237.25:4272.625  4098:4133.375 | 1.21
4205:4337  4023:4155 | 1.13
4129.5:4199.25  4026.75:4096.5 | 1.09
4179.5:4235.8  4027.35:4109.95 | 1.16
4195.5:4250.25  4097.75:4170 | 1.13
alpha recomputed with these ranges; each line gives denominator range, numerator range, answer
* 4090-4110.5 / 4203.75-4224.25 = 1.37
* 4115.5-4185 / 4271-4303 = 1.04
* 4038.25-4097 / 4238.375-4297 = 1.12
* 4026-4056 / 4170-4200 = 1.04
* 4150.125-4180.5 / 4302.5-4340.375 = 0.98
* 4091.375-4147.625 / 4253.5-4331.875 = 1.15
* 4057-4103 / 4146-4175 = 1.19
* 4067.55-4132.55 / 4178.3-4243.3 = 1.19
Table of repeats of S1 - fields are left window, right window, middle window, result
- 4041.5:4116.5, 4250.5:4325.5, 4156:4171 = -0.08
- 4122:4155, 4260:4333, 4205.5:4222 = -0.12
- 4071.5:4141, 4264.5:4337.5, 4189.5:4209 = -0.10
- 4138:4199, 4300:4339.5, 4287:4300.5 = 0.05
